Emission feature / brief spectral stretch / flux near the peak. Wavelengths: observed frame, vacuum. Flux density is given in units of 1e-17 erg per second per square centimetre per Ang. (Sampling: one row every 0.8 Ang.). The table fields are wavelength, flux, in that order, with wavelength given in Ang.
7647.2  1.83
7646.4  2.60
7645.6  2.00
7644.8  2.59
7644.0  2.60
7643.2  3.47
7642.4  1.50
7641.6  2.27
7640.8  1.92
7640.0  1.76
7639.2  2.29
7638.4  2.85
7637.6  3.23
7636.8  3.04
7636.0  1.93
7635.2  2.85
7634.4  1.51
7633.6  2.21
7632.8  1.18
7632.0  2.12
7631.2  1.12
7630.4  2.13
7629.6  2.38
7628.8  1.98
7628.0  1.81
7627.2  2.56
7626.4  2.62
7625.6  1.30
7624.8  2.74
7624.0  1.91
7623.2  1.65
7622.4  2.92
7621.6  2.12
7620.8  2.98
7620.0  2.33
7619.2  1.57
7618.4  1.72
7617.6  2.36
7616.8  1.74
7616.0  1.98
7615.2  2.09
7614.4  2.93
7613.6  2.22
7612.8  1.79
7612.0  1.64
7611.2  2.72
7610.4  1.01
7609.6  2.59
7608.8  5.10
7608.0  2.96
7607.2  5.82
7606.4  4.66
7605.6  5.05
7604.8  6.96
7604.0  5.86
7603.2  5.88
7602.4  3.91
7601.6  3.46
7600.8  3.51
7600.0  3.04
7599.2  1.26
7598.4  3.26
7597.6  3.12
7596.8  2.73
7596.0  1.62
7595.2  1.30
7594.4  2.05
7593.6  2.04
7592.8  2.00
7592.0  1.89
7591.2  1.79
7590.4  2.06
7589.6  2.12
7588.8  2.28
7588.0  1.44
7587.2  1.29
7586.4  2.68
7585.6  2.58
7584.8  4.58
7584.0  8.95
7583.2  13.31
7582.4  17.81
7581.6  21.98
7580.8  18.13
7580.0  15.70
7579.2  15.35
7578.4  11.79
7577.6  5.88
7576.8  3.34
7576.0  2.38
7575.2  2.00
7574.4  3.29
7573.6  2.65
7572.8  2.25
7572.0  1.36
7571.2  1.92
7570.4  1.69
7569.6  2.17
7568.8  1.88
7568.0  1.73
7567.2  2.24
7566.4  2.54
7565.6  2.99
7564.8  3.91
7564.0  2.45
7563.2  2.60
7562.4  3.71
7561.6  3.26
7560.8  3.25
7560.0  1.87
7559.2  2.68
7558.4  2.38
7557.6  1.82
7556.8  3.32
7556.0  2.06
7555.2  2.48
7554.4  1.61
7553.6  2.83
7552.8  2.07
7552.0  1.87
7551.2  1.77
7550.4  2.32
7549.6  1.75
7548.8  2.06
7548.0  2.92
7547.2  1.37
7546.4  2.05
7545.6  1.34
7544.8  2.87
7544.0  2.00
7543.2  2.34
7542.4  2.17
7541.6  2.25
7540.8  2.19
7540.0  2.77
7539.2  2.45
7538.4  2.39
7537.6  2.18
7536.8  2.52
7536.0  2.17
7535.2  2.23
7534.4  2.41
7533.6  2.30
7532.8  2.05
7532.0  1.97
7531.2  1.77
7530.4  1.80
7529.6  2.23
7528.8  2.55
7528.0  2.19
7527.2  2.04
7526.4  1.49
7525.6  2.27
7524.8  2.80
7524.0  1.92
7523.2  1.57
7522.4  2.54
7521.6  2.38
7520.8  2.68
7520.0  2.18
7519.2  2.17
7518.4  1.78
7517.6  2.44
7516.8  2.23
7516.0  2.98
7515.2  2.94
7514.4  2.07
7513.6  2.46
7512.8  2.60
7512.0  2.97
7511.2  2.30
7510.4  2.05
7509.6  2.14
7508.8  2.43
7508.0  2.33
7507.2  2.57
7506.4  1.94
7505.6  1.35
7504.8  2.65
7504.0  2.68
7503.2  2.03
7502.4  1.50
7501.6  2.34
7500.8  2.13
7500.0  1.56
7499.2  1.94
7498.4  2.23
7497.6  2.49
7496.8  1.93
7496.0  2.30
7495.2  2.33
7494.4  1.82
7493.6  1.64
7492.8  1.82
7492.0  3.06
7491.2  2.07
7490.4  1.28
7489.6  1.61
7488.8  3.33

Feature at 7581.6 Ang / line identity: H-alpha 6563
